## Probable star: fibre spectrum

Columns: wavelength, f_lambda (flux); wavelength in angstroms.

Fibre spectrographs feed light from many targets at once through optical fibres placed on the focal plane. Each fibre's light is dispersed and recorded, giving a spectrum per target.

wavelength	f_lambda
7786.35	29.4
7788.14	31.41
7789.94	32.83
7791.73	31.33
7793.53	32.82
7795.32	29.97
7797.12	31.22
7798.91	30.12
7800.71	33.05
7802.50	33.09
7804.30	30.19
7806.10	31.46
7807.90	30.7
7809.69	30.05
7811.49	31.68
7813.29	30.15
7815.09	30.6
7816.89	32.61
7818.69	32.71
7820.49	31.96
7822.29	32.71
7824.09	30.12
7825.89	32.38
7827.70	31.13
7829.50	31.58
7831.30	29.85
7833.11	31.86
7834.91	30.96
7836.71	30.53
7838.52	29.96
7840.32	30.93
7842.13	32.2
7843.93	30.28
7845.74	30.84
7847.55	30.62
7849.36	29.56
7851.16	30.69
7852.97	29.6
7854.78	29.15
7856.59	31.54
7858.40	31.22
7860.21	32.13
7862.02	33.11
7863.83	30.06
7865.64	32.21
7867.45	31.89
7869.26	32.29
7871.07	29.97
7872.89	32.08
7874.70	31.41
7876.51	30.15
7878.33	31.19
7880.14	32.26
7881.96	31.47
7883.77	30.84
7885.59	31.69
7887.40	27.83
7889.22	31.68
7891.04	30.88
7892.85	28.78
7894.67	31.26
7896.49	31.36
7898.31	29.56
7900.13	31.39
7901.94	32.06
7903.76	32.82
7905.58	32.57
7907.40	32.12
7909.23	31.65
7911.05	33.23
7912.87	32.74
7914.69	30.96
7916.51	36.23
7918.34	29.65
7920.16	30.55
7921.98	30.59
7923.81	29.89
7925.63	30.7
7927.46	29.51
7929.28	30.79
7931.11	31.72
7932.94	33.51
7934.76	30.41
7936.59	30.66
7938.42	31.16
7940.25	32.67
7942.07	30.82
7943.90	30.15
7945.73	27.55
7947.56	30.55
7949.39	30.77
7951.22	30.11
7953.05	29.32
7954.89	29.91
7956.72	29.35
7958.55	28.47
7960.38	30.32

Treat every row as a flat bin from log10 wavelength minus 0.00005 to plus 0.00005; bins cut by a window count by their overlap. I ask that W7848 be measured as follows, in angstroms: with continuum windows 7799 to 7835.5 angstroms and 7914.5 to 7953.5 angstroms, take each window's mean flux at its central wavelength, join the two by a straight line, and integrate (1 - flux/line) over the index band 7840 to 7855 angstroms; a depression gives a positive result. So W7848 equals 0.4 angstroms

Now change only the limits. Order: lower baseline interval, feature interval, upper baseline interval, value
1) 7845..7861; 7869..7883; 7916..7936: -0.3 angstroms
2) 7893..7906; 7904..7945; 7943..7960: -1.3 angstroms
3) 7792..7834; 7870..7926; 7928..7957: -0.8 angstroms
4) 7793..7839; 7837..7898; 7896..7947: 0.7 angstroms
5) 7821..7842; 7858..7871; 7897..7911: -0.1 angstroms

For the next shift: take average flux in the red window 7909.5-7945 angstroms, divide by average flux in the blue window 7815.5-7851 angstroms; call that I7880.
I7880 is 1.0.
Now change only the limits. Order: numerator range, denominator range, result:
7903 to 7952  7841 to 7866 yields 1.01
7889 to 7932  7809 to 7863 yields 1.01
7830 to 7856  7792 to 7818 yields 0.98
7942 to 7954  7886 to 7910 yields 0.96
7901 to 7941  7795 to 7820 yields 1.01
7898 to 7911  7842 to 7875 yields 1.03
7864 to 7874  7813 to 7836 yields 1.00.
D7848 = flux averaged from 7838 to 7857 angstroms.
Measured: 30.5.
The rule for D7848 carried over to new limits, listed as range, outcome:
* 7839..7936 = 31.2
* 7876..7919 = 31.5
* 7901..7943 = 31.6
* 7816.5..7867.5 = 31.2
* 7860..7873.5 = 31.7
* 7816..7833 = 31.7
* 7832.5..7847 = 30.9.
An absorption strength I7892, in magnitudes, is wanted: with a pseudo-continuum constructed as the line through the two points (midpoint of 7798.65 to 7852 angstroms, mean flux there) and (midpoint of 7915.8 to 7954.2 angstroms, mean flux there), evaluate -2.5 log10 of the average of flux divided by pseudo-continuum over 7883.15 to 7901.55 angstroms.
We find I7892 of 0.013 mag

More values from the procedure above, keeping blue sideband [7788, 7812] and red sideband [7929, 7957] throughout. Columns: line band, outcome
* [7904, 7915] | -0.05 mag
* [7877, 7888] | 0.00 mag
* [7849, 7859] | 0.03 mag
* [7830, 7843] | 0.01 mag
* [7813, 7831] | -0.01 mag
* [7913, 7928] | -0.01 mag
